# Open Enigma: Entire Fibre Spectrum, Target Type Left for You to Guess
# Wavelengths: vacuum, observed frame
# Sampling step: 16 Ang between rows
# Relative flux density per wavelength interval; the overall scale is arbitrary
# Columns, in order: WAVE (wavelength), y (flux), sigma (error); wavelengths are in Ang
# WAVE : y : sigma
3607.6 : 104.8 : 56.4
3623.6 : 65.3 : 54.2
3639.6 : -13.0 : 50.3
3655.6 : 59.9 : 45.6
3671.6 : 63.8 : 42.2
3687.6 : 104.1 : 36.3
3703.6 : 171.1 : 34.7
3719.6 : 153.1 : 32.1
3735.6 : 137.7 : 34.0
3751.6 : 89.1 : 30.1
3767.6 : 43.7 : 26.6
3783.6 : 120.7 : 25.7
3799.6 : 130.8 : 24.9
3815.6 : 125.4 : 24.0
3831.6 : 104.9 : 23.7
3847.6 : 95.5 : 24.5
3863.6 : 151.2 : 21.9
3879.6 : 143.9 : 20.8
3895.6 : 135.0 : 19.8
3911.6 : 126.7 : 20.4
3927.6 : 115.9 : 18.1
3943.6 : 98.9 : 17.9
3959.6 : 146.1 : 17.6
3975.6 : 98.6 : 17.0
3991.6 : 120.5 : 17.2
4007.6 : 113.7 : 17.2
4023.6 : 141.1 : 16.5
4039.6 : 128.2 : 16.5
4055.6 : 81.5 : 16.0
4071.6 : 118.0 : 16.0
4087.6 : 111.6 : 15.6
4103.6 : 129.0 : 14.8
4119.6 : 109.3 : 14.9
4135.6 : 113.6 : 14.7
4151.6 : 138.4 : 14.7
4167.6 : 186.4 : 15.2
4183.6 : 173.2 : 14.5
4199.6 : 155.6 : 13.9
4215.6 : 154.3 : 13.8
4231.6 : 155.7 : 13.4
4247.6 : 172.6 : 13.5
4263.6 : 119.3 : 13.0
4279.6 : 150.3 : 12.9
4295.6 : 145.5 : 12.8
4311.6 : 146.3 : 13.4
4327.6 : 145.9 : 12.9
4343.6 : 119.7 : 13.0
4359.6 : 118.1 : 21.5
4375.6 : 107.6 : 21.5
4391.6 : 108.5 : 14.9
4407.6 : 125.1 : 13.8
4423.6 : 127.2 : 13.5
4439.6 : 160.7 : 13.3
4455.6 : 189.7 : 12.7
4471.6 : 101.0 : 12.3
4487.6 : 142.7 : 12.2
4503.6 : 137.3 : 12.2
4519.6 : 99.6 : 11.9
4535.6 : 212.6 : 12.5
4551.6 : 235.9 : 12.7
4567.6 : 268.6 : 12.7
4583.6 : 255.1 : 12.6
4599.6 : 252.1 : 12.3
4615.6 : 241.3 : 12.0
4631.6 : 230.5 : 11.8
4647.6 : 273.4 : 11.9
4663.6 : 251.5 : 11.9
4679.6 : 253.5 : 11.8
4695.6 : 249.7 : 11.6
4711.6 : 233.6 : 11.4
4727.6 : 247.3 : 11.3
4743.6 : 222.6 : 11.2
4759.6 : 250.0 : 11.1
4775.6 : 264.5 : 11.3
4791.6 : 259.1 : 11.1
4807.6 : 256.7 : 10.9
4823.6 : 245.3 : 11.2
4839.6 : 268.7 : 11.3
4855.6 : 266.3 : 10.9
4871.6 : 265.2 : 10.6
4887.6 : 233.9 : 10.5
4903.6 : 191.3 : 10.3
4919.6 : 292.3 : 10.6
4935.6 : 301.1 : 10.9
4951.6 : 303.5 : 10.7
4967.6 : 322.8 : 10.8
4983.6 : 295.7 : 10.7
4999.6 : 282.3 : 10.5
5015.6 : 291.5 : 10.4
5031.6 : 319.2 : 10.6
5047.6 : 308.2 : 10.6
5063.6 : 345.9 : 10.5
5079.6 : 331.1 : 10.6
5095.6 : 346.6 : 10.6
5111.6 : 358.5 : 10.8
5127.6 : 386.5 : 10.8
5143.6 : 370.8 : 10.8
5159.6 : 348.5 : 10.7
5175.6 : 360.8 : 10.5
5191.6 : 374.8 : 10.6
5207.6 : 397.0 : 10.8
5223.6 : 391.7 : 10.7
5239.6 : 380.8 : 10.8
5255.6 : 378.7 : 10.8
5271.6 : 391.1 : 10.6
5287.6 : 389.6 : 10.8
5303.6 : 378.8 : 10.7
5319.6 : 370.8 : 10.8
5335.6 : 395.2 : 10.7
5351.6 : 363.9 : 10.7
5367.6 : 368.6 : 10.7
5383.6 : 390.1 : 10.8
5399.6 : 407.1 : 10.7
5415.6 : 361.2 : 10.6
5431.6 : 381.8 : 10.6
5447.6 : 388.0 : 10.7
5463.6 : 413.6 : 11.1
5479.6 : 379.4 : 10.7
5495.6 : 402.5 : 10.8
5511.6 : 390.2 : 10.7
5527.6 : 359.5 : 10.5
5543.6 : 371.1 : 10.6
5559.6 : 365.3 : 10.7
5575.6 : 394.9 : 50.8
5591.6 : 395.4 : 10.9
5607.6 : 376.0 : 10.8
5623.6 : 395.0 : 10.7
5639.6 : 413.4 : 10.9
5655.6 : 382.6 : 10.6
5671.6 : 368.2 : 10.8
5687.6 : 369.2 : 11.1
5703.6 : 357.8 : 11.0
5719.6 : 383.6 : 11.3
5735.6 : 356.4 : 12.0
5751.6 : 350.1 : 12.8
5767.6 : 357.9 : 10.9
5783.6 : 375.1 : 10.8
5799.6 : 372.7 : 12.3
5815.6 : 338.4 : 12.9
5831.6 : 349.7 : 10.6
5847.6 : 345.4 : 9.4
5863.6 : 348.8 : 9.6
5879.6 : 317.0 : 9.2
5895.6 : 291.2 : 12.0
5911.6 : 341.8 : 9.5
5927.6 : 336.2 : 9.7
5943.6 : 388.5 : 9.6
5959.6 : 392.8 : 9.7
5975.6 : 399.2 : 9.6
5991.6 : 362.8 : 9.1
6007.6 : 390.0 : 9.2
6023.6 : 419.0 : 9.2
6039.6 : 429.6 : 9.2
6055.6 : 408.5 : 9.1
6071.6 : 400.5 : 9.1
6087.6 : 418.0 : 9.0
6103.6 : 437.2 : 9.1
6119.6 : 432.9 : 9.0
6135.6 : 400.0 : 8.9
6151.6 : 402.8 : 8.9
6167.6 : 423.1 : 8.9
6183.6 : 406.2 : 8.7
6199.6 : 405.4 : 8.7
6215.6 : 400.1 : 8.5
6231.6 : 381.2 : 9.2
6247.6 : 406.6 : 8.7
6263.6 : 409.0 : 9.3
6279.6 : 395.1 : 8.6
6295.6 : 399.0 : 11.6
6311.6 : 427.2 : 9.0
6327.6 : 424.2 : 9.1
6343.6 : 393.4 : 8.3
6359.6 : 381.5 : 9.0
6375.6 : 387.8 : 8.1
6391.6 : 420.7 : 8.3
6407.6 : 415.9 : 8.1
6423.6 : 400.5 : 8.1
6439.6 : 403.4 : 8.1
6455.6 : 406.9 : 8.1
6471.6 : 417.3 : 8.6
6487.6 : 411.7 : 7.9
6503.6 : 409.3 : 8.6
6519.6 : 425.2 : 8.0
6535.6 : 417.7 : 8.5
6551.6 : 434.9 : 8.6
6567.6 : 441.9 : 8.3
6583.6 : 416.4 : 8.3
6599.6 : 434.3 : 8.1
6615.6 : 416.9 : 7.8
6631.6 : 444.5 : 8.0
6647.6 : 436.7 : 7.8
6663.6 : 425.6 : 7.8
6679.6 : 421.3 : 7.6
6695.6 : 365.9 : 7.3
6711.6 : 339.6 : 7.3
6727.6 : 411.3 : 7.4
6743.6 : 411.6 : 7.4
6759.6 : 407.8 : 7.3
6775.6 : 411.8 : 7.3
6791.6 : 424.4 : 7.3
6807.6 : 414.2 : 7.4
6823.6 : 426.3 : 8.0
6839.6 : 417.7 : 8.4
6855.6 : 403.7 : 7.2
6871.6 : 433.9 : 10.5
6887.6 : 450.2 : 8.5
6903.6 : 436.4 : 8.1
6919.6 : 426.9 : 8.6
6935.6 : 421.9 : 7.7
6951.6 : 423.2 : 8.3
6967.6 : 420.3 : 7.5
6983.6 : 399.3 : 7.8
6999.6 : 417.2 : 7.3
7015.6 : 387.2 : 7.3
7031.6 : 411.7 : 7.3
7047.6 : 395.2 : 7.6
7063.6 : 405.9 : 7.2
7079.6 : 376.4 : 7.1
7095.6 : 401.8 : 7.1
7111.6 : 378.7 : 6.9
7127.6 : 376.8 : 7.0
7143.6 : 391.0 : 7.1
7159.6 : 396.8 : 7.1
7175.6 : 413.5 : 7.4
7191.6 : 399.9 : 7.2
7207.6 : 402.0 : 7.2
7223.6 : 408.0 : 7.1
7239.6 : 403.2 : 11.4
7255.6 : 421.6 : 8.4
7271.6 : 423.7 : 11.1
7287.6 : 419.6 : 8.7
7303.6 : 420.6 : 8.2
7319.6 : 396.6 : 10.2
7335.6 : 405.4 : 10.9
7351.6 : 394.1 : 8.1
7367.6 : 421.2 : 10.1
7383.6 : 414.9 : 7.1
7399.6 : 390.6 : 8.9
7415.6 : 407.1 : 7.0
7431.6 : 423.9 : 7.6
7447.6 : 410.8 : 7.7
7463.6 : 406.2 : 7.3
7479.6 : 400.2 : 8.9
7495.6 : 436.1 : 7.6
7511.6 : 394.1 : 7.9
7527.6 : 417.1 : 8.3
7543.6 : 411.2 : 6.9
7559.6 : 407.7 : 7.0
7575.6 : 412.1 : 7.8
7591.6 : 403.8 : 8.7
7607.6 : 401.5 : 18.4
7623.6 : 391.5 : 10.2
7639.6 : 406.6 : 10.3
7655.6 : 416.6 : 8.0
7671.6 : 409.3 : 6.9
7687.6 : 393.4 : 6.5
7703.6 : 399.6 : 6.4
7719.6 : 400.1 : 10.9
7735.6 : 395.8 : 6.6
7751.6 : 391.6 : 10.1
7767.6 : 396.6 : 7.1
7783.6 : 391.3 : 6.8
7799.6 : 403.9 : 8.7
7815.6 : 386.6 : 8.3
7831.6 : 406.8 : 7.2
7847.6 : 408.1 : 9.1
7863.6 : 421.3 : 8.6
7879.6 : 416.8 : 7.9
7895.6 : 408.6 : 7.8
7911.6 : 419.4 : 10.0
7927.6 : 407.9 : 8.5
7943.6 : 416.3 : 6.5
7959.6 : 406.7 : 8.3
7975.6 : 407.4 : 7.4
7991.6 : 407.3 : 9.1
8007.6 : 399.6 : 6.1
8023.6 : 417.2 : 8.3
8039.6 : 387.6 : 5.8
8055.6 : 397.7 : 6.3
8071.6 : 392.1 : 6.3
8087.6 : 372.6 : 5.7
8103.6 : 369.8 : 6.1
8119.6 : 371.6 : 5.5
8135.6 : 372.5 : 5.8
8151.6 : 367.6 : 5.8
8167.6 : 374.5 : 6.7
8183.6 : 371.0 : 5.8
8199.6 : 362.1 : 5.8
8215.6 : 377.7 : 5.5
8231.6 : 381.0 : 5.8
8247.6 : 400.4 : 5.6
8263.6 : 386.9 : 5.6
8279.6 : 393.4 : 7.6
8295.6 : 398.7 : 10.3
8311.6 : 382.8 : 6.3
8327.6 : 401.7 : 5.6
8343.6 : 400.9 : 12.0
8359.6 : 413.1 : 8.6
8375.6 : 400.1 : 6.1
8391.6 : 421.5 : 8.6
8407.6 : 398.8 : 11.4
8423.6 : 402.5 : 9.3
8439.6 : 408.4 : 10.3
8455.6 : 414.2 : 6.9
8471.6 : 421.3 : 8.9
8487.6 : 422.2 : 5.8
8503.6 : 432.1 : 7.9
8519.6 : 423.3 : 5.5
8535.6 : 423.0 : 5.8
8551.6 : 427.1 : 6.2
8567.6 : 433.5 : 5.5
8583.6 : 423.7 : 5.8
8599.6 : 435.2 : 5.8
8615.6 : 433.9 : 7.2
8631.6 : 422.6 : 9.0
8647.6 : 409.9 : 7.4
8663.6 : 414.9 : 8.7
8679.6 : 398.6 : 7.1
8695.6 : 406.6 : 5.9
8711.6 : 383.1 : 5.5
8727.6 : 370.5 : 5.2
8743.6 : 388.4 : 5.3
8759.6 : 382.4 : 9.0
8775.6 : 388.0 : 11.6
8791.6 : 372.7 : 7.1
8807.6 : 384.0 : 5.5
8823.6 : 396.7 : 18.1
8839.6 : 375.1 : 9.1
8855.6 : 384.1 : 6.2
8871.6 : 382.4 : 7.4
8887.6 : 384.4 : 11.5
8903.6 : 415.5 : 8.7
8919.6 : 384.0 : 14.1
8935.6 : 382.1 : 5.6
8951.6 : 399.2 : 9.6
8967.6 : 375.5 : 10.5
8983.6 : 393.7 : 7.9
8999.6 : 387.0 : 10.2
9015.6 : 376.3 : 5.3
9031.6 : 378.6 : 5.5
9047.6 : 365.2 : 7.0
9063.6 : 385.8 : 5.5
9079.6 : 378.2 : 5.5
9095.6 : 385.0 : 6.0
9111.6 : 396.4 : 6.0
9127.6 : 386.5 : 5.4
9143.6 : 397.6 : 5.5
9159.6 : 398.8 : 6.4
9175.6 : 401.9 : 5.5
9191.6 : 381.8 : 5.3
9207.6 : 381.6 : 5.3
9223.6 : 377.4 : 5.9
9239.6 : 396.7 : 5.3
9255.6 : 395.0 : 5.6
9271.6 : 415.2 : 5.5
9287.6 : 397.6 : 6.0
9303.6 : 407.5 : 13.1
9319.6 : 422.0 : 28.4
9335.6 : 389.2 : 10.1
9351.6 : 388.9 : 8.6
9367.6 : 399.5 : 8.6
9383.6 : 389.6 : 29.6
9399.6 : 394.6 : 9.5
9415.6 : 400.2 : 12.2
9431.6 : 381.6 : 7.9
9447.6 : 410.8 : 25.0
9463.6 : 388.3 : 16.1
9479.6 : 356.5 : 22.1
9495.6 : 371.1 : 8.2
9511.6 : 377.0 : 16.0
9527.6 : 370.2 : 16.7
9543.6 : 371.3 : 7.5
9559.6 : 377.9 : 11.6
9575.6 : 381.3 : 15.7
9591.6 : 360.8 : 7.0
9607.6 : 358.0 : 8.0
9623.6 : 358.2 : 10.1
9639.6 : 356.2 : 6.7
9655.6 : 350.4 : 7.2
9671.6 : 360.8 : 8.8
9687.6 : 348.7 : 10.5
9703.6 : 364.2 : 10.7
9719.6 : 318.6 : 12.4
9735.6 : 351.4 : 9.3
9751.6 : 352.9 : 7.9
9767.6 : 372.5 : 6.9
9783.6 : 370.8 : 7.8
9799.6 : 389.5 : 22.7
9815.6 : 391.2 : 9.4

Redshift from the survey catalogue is 0.14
